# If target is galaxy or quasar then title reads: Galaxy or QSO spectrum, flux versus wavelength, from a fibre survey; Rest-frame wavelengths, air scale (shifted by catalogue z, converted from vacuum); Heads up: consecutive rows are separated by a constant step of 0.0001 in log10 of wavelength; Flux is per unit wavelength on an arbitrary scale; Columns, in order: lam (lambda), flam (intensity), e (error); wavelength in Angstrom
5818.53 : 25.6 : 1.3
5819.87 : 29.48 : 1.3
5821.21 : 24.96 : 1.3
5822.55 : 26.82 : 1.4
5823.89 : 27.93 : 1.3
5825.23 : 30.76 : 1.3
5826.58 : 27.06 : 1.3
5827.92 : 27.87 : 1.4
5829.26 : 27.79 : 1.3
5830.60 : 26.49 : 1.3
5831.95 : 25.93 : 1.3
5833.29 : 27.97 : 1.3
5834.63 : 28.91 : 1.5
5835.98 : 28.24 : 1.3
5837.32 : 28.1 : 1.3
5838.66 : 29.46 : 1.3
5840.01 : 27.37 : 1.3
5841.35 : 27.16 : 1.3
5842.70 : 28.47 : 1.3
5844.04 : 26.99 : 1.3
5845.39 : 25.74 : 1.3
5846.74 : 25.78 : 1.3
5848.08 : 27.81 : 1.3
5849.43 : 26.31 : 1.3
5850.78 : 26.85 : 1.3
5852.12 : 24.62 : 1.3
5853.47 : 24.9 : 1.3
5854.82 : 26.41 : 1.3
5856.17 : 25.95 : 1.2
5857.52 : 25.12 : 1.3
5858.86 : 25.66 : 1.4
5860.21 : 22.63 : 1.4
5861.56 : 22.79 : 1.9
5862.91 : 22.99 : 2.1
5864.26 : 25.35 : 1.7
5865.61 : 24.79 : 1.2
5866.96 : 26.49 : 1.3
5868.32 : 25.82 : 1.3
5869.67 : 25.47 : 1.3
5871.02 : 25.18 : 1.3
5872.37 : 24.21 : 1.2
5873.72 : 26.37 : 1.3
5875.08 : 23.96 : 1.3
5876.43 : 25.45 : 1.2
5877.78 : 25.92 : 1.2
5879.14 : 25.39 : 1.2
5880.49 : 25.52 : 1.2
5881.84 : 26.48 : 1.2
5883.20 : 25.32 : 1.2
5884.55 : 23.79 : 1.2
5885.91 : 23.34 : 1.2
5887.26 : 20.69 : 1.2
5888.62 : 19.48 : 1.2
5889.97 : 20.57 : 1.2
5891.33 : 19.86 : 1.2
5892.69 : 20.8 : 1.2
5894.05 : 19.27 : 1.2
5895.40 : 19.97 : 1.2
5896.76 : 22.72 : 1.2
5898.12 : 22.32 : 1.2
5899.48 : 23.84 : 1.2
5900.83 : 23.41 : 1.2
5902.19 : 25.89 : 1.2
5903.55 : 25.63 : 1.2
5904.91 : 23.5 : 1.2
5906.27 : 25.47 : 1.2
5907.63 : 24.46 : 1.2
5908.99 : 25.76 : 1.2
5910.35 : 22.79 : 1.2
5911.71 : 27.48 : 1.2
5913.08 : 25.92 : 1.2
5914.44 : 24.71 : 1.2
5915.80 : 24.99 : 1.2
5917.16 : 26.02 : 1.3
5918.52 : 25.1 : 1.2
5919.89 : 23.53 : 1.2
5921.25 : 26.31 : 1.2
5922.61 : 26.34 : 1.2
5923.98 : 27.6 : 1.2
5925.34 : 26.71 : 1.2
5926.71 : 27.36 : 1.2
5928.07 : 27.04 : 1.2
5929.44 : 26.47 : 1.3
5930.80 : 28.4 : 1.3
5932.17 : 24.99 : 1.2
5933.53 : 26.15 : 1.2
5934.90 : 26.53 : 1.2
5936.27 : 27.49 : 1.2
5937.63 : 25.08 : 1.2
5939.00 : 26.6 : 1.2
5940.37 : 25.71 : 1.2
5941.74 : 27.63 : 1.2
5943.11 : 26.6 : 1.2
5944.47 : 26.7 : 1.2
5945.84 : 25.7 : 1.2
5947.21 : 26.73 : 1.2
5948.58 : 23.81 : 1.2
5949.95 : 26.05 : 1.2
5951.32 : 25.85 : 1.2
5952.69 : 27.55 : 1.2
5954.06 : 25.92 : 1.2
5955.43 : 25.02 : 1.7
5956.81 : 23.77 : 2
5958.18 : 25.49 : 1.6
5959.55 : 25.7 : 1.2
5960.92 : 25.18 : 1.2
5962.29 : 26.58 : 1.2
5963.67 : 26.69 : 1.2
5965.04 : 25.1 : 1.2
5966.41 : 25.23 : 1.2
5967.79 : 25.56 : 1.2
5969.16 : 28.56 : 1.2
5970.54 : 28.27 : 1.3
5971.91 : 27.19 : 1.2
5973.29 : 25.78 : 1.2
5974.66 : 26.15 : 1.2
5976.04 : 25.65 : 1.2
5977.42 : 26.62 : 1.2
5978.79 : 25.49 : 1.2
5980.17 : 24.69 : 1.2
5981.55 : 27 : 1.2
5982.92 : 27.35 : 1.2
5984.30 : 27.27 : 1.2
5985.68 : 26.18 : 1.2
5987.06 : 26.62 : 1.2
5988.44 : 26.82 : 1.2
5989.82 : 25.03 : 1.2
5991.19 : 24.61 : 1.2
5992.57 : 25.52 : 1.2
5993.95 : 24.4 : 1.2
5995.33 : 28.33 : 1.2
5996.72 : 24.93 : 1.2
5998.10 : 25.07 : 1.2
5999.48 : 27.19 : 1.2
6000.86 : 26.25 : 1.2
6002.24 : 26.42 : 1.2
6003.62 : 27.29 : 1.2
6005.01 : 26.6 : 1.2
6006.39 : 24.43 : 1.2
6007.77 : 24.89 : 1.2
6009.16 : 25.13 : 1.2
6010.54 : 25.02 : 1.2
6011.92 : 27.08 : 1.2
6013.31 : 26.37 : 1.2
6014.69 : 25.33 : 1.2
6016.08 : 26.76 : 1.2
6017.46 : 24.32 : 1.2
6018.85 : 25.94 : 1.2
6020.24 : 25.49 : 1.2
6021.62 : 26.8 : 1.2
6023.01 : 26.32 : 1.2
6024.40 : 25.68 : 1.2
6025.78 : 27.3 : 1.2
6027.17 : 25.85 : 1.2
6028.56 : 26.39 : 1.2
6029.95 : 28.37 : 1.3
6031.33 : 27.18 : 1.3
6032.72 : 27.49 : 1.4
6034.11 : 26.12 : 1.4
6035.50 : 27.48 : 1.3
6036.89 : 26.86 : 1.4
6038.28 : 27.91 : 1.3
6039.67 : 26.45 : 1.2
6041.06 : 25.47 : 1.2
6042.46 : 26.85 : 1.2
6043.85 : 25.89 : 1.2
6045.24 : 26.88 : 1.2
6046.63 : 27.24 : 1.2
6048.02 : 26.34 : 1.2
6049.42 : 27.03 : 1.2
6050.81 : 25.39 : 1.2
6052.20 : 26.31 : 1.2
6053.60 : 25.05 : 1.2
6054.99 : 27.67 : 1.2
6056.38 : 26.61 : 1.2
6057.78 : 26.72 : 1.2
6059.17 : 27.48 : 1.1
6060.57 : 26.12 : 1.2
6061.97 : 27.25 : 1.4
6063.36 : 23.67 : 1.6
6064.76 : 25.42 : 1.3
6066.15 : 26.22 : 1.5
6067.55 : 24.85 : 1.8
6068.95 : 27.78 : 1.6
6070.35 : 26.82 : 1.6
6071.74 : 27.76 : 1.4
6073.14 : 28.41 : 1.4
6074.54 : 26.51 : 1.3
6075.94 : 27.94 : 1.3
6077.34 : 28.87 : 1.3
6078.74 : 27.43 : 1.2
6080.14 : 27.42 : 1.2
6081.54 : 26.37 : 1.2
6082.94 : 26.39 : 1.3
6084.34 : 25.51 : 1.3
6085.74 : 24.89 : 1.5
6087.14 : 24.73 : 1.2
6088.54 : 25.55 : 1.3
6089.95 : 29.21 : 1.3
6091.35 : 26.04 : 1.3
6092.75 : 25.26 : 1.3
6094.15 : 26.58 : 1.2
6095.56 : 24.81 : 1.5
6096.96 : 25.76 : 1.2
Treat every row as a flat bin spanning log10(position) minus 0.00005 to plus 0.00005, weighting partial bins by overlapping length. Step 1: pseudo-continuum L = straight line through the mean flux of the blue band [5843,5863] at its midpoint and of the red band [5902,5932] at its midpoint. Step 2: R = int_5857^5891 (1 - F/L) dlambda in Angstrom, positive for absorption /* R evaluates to 1.7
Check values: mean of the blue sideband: 25.5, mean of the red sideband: 25.8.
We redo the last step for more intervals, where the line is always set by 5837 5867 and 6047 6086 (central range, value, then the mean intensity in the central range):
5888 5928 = 3.1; 24.1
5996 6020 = 0.6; 25.8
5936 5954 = 0.0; 26.2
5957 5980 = 0.2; 26.1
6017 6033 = 0.0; 26.4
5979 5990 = 0.0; 26.4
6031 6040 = -0.2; 27.1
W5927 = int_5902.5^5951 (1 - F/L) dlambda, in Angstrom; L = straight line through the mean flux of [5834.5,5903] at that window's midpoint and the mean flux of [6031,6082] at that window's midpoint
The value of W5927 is -1.0 Angstrom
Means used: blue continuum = 24.8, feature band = 25.9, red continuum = 26.7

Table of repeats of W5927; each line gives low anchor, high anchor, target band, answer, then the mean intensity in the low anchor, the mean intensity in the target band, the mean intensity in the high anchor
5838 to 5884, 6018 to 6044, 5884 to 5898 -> 2.6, 25.7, 21.1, 26.6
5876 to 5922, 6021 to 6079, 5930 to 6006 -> -3.0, 23.9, 26.2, 26.7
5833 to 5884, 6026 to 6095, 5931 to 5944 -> -0.1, 26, 26.4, 26.6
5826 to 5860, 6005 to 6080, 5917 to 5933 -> 0.2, 26.9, 26.3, 26.5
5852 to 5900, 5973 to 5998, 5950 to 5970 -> -0.3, 23.9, 25.9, 26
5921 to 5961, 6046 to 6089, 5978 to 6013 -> 0.5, 26.2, 26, 26.5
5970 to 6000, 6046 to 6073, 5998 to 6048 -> -0.1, 26.2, 26.4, 26.4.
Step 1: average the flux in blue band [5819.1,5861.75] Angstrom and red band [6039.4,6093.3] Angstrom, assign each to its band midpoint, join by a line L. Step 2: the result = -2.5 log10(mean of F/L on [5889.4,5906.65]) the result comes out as 0.19 mag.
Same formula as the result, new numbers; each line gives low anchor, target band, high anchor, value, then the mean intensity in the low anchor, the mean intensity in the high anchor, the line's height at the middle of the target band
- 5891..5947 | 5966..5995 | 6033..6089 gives -0.02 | 25.1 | 26.6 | 25.8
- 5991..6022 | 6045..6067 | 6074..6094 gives 0.00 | 25.8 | 26.6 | 26.3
